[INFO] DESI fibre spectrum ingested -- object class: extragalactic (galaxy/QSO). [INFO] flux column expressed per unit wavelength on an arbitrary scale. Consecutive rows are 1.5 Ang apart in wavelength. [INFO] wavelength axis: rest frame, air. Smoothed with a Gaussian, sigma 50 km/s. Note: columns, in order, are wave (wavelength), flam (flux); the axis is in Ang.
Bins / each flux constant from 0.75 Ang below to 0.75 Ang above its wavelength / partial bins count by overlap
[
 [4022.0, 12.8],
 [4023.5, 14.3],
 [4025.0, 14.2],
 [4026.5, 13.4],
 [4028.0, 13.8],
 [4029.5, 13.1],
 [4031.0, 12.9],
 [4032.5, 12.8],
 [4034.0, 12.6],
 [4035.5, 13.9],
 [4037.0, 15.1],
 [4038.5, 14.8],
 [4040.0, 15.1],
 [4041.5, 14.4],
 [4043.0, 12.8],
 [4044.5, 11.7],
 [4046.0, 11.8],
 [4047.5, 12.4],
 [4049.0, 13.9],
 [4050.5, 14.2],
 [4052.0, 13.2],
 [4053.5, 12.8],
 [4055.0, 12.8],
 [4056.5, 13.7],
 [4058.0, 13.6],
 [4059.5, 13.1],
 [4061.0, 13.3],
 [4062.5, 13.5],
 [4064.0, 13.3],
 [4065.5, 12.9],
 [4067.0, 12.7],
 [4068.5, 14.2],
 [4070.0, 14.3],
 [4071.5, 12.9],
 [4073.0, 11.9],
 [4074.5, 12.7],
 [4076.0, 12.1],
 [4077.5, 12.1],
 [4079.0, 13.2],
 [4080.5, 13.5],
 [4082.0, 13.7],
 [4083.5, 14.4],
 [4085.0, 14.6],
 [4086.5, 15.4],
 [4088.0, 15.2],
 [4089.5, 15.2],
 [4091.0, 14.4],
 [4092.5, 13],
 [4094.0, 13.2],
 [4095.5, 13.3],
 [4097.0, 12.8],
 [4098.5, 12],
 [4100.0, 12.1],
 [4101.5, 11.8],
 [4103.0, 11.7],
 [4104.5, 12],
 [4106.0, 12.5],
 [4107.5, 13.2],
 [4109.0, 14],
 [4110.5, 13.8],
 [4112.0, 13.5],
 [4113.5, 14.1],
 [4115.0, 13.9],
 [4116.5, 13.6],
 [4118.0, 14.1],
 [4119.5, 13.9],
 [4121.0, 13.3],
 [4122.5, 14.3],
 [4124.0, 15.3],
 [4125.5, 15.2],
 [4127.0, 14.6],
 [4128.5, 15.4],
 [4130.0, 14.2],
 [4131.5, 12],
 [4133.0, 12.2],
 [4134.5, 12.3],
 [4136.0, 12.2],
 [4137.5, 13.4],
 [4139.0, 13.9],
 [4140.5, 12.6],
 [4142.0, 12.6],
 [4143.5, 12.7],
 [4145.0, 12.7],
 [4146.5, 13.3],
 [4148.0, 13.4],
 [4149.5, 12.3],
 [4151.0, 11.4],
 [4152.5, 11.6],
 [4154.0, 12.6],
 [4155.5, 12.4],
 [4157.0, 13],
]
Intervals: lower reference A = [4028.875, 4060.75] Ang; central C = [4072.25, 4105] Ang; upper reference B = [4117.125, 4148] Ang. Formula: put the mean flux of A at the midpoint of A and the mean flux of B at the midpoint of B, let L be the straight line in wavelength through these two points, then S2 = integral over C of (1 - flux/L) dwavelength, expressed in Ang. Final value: 0.6 Ang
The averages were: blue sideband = 13.4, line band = 13.2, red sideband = 13.5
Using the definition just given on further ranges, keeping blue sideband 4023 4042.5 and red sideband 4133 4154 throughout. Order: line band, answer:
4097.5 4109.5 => 0.6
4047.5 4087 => 0.3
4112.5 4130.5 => -2.0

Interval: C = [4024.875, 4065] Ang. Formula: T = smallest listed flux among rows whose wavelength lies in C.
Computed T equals 11.7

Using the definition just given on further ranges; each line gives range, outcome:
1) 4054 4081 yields 11.9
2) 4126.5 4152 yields 11.4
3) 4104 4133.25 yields 12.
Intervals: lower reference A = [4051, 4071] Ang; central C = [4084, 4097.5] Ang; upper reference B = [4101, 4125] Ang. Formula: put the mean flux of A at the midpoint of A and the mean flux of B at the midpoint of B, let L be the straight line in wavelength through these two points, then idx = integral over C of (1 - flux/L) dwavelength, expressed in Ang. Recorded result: -0.7 Ang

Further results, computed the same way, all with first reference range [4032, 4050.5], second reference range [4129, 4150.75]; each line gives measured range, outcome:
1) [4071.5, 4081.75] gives 0.5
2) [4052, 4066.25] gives 0.2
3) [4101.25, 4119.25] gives -0.3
